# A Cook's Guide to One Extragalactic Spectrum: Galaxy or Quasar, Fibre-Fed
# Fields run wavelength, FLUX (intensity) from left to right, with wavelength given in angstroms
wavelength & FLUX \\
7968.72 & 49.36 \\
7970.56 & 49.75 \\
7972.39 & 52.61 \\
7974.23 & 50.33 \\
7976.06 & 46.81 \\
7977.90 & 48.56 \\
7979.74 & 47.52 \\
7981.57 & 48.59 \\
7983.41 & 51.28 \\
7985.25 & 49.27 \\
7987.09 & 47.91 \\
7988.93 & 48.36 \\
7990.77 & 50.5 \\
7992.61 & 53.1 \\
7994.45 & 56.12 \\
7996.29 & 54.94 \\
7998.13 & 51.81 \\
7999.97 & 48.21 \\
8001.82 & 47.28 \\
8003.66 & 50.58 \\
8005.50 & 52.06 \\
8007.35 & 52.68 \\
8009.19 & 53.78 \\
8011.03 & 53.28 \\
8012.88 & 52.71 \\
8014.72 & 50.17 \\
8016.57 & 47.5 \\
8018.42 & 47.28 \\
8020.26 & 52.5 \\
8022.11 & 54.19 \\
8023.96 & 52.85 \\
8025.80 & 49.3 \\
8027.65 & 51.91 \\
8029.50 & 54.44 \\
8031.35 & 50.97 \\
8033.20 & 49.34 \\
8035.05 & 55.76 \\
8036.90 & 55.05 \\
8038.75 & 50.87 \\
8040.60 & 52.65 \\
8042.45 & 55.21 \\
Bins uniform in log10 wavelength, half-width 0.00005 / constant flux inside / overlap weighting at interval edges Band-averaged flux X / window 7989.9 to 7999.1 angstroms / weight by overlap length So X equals 53.3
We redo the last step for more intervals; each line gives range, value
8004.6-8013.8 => 52.9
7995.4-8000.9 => 51.6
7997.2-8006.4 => 50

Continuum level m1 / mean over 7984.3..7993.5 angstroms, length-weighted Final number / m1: 49.8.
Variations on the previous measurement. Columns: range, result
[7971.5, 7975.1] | 51.4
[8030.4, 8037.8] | 52.8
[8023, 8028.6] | 51.4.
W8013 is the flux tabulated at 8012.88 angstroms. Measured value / 52.71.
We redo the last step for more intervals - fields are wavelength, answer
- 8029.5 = 54.44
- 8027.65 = 51.91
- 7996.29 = 54.94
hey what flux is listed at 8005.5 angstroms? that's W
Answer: 52.06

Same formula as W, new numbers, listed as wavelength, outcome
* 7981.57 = 48.59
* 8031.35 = 50.97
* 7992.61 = 53.1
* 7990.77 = 50.5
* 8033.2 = 49.34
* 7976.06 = 46.81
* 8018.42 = 47.28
